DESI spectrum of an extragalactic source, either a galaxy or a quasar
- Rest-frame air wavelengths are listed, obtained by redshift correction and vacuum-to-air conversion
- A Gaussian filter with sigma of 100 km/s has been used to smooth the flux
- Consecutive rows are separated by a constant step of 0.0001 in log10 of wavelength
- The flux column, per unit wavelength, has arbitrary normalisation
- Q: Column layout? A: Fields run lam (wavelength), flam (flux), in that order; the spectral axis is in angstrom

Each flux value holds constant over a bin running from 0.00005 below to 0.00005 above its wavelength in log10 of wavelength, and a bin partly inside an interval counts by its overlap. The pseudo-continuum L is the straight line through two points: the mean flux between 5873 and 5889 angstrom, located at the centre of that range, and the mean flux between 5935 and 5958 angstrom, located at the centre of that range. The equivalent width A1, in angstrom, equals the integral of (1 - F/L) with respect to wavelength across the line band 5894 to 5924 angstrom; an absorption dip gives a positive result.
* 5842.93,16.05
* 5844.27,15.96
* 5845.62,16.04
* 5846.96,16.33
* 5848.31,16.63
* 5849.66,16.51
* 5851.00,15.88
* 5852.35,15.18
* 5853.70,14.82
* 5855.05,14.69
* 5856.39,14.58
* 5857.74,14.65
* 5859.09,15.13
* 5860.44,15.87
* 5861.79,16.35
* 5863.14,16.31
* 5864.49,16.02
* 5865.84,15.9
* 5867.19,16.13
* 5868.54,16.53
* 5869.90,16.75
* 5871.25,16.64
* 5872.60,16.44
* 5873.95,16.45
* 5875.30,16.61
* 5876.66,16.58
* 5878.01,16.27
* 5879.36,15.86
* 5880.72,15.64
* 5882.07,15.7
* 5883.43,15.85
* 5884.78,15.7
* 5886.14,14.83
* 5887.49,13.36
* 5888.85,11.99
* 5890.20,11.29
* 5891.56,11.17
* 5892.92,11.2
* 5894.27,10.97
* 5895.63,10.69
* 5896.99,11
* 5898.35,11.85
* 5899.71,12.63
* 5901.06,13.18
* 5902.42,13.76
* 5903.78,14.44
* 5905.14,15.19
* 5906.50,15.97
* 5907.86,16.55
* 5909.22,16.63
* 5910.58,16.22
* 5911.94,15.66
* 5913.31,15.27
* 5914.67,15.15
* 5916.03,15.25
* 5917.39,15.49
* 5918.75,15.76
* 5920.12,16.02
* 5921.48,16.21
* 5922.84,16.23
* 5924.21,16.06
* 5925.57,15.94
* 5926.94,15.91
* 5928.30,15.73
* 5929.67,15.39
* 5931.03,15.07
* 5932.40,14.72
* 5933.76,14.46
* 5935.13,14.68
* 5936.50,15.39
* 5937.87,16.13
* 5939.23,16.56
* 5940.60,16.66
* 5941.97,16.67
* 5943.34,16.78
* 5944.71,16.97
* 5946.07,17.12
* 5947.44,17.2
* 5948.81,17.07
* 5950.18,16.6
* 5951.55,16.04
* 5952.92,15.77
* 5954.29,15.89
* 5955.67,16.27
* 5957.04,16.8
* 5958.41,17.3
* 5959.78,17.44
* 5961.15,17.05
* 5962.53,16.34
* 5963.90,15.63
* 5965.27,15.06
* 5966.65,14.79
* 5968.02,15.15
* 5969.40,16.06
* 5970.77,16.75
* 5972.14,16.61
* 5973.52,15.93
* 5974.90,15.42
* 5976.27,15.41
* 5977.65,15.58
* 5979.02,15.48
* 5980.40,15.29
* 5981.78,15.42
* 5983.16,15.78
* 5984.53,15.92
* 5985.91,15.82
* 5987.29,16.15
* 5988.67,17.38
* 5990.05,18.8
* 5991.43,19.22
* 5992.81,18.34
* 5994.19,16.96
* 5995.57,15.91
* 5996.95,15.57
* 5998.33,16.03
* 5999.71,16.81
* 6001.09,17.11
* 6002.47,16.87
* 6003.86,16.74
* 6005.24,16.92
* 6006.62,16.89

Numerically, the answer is 2.46 angstrom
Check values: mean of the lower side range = 15.5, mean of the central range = 14.6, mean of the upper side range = 16.4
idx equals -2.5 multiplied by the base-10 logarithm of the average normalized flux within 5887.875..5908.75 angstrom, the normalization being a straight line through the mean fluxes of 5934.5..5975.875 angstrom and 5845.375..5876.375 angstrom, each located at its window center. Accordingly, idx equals 0.24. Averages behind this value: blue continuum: 15.9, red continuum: 16.3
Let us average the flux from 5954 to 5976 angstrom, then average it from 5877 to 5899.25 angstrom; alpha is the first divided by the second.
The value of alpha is 1.2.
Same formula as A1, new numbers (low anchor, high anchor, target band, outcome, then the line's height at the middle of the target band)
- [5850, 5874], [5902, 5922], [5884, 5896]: 2.5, 15.7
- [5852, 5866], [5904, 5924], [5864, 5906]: 3.2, 15.6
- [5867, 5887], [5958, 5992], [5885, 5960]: 4.9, 16.2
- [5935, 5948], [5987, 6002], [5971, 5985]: 1.0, 16.9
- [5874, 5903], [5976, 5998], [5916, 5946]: -2.0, 14.9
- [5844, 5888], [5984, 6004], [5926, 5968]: 1.1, 16.5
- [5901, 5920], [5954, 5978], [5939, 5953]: -0.8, 15.8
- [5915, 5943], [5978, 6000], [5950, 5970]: 0.0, 16.1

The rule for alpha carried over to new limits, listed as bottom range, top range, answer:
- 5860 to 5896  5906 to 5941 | 1.05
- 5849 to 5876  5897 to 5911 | 0.91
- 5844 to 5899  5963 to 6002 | 1.09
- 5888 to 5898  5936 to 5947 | 1.47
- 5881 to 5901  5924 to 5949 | 1.25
